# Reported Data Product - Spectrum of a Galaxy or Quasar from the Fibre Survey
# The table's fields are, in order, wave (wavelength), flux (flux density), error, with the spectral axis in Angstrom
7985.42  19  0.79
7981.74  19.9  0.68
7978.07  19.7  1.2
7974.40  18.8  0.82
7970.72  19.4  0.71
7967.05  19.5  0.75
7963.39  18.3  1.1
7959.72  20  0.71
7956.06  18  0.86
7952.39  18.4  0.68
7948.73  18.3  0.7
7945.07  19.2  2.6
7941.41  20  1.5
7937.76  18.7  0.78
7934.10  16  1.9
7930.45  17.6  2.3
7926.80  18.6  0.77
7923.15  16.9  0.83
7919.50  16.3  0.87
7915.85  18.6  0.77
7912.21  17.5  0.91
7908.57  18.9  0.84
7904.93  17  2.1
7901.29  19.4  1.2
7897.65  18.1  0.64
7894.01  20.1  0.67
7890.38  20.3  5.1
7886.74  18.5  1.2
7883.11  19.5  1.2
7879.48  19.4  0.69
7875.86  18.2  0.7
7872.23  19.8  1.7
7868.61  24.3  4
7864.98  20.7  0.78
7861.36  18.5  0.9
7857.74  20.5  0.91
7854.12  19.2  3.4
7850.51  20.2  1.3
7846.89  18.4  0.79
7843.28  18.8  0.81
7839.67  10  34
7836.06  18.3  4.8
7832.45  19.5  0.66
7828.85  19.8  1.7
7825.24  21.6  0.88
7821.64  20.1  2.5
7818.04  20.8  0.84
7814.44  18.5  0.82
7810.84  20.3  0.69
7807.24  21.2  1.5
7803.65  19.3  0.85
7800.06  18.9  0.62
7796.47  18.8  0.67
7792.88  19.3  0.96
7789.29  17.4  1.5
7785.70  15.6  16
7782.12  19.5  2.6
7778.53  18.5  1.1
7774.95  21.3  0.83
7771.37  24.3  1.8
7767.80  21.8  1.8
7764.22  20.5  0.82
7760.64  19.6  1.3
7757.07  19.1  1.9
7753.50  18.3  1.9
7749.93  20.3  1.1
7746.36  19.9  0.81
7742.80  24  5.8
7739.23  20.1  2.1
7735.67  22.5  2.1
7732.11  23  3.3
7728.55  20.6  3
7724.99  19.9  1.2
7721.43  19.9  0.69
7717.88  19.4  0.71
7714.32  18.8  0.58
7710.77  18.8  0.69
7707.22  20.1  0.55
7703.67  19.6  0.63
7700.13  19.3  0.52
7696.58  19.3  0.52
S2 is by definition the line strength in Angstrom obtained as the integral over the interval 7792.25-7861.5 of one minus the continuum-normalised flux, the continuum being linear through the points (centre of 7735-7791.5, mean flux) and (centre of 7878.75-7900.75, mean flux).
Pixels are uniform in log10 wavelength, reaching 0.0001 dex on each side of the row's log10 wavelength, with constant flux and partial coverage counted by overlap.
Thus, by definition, 2.1 Angstrom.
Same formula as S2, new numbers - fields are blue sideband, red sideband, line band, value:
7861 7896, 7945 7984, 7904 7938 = 3.4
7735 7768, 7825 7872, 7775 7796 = 1.7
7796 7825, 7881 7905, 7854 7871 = -1.2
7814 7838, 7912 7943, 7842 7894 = -2.1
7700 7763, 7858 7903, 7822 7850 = 2.3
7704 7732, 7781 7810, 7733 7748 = -1.7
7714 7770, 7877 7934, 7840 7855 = 0.7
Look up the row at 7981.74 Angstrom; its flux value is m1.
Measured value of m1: 19.9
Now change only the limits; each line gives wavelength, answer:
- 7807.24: 21.2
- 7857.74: 20.5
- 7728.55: 20.6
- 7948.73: 18.3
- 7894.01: 20.1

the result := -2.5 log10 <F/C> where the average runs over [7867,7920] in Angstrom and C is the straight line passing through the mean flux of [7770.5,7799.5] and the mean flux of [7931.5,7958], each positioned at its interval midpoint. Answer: -0.03 mag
